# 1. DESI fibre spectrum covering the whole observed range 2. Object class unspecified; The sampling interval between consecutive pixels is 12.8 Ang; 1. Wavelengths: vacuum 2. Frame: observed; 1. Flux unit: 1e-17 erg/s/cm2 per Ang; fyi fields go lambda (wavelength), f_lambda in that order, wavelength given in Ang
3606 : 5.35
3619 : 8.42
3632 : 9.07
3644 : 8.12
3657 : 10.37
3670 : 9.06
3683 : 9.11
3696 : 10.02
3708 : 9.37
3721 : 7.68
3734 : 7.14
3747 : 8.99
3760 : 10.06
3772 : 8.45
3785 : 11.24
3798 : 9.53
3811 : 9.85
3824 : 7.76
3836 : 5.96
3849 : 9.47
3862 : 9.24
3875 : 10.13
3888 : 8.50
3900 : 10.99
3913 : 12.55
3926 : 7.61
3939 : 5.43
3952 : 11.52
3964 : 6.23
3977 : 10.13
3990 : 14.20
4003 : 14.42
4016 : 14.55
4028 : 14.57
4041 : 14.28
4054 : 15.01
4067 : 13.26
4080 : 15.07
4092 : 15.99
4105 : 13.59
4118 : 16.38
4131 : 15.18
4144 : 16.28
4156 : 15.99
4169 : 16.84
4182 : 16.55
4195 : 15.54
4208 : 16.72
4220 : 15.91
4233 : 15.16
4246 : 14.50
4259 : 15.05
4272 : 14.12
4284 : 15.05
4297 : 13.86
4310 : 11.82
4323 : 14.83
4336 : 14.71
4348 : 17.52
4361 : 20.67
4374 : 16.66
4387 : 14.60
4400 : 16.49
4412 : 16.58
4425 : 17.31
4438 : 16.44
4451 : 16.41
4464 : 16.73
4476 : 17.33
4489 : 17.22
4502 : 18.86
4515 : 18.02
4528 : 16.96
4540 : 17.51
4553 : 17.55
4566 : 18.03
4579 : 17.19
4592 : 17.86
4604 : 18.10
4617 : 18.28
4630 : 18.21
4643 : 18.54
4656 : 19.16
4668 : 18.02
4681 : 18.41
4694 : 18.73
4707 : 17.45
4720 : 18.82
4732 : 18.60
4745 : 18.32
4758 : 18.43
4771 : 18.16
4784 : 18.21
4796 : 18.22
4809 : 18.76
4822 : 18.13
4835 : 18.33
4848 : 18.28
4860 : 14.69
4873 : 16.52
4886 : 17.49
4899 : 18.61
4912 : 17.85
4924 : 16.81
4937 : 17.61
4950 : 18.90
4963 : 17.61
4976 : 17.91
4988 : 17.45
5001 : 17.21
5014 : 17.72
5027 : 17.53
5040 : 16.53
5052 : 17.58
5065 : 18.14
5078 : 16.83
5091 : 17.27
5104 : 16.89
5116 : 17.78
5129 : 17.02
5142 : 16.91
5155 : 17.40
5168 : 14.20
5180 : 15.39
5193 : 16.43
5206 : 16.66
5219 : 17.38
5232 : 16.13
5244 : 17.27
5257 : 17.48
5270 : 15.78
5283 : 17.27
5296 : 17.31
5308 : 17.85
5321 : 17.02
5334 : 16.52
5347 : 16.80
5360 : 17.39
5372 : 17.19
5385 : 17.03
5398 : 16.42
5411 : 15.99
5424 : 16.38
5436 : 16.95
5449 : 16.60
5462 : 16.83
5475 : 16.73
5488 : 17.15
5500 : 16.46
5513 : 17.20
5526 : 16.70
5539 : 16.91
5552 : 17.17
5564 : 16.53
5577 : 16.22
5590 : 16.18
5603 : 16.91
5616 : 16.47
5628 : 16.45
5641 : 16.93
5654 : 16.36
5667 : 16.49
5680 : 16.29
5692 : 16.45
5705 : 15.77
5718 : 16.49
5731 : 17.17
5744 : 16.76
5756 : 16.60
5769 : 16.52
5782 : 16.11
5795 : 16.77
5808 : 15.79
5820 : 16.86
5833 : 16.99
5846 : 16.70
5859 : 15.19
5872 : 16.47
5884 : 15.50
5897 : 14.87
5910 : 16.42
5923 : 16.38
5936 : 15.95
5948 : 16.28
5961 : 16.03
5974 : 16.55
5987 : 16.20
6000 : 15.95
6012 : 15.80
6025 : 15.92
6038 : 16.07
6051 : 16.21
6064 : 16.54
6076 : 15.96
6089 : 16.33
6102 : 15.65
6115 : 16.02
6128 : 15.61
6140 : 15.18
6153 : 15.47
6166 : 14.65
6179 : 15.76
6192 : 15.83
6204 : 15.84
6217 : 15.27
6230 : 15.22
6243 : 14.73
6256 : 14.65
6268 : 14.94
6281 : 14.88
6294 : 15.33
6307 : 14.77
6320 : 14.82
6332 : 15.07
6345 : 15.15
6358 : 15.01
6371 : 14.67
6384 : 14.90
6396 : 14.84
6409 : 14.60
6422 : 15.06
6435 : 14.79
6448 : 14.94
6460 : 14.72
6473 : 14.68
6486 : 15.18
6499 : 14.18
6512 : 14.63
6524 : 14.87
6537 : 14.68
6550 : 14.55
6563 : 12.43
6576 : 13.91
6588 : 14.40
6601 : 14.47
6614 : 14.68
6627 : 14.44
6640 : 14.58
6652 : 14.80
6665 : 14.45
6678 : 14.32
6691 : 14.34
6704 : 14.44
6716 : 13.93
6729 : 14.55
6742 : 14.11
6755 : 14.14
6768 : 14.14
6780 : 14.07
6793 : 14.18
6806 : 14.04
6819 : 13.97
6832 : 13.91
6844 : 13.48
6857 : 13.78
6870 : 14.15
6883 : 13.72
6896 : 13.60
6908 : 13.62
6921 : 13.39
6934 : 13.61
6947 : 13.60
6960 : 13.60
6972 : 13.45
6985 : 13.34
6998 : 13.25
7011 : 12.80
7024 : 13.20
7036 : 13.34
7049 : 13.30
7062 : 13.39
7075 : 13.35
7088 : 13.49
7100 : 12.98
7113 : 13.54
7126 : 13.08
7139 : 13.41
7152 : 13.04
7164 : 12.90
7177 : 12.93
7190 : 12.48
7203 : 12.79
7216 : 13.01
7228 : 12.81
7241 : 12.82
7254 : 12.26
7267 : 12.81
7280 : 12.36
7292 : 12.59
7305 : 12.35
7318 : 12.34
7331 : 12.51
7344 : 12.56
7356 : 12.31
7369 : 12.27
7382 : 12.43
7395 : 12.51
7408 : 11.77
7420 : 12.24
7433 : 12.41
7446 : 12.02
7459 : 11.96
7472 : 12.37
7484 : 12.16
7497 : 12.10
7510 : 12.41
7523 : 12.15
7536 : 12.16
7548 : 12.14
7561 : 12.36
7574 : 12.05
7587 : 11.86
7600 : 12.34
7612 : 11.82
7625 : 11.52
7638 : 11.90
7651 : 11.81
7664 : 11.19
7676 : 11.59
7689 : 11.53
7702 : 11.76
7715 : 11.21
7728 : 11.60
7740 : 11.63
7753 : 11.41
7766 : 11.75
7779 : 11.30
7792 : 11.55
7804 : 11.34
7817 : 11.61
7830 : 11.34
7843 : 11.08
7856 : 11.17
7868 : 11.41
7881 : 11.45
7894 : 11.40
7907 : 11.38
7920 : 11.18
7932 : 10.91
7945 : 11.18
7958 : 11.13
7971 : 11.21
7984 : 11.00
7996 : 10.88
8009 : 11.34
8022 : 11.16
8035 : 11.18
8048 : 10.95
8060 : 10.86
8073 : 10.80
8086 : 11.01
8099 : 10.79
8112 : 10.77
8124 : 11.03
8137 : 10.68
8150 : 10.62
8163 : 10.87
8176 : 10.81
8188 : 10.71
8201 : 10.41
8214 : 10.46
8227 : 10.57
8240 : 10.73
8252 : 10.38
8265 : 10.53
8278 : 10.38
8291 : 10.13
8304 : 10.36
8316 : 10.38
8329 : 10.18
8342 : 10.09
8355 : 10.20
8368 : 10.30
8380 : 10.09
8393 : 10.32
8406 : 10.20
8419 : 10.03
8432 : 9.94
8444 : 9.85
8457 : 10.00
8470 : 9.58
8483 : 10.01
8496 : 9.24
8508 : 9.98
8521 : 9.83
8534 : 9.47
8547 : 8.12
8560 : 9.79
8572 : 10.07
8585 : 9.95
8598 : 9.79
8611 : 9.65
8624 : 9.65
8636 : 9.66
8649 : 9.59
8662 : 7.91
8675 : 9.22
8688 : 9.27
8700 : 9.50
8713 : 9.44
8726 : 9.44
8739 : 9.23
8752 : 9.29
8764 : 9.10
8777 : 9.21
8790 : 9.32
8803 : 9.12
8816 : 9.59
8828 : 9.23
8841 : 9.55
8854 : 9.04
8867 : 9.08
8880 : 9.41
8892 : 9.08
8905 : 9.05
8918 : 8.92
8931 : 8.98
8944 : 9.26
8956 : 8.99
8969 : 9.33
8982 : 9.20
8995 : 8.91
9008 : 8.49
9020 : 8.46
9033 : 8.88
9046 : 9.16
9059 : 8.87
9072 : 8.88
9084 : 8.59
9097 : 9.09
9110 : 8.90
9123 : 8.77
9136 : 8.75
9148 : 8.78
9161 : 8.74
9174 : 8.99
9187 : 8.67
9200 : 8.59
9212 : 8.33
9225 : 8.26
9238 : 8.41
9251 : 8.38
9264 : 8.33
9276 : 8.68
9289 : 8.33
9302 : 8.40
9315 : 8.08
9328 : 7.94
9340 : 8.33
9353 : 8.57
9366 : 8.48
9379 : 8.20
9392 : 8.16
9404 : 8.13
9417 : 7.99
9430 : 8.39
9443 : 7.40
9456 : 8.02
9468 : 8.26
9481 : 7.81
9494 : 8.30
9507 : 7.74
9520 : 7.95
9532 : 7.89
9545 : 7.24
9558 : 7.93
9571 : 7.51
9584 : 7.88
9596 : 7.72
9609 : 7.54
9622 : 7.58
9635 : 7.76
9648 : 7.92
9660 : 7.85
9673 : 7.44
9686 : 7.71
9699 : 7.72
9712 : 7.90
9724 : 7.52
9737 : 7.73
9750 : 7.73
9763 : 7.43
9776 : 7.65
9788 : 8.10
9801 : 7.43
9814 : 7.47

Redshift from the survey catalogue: 0.00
